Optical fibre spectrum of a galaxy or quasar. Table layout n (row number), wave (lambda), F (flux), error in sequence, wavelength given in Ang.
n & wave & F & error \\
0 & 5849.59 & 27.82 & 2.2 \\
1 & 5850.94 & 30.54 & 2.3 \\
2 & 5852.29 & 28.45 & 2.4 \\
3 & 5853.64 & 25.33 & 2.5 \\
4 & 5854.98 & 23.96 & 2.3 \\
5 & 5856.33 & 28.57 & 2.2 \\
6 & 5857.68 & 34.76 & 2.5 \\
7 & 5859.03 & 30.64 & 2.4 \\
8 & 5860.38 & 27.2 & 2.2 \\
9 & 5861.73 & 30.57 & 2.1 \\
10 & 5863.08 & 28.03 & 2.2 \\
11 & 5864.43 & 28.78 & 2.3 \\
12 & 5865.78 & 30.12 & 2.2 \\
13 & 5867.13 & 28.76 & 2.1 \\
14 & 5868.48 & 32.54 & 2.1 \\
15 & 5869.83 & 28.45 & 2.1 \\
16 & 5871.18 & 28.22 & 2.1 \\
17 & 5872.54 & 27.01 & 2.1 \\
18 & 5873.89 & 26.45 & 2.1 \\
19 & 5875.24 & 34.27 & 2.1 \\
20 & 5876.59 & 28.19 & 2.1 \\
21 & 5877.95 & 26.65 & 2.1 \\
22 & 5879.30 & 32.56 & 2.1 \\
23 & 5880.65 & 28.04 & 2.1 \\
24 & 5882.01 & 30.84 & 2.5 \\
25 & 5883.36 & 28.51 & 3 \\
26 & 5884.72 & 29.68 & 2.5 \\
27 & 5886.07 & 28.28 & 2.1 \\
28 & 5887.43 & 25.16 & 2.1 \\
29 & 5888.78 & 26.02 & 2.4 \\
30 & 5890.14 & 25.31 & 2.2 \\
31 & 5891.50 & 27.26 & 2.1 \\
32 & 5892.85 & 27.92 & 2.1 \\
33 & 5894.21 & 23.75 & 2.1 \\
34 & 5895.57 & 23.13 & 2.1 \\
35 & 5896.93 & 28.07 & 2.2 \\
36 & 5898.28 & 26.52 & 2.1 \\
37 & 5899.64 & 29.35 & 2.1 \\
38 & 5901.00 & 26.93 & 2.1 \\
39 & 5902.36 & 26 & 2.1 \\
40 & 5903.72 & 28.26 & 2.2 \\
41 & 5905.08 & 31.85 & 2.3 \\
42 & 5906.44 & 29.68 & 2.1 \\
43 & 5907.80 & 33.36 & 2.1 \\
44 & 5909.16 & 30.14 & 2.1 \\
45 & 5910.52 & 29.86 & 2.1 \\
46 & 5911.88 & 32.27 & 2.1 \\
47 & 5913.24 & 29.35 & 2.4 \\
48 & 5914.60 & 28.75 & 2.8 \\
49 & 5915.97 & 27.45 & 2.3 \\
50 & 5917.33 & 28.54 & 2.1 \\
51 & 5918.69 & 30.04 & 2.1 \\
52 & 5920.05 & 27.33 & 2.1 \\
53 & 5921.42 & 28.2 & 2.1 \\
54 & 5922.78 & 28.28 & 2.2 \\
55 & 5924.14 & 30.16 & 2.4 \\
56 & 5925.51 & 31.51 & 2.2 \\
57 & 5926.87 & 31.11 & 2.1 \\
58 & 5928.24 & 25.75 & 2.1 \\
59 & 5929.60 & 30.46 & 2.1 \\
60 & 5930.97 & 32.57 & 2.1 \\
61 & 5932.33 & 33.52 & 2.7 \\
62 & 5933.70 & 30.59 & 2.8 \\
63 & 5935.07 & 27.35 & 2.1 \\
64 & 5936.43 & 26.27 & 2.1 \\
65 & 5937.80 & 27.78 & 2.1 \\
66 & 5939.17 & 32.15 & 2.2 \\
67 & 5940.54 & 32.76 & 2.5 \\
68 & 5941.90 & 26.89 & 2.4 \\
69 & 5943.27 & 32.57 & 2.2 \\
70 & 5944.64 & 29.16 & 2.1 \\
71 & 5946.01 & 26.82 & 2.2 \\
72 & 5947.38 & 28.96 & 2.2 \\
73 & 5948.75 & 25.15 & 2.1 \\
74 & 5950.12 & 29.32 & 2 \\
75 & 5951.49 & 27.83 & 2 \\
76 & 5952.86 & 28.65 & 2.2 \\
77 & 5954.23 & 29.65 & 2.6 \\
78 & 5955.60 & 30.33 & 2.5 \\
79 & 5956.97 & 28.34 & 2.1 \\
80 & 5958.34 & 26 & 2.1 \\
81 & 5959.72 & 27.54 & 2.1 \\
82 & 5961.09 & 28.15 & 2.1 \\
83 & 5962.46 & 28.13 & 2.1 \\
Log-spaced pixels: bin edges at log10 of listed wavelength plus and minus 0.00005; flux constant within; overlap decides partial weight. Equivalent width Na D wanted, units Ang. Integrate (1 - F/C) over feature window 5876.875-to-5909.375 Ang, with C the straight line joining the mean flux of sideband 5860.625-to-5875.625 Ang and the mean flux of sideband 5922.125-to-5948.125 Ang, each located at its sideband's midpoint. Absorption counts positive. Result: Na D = 1.5 Ang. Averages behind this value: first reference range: 29.2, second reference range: 29.7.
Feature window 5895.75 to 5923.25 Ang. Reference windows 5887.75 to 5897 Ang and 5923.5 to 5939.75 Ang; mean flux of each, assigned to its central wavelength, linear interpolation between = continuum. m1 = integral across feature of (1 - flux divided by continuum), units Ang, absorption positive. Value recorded -1.4 Ang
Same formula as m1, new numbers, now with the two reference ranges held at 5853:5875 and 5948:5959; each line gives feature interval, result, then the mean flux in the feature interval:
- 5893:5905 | 0.7 Ang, 26.8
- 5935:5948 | -0.4 Ang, 29.2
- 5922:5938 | -0.7 Ang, 29.7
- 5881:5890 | 0.2 Ang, 27.9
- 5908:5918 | -0.4 Ang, 29.7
